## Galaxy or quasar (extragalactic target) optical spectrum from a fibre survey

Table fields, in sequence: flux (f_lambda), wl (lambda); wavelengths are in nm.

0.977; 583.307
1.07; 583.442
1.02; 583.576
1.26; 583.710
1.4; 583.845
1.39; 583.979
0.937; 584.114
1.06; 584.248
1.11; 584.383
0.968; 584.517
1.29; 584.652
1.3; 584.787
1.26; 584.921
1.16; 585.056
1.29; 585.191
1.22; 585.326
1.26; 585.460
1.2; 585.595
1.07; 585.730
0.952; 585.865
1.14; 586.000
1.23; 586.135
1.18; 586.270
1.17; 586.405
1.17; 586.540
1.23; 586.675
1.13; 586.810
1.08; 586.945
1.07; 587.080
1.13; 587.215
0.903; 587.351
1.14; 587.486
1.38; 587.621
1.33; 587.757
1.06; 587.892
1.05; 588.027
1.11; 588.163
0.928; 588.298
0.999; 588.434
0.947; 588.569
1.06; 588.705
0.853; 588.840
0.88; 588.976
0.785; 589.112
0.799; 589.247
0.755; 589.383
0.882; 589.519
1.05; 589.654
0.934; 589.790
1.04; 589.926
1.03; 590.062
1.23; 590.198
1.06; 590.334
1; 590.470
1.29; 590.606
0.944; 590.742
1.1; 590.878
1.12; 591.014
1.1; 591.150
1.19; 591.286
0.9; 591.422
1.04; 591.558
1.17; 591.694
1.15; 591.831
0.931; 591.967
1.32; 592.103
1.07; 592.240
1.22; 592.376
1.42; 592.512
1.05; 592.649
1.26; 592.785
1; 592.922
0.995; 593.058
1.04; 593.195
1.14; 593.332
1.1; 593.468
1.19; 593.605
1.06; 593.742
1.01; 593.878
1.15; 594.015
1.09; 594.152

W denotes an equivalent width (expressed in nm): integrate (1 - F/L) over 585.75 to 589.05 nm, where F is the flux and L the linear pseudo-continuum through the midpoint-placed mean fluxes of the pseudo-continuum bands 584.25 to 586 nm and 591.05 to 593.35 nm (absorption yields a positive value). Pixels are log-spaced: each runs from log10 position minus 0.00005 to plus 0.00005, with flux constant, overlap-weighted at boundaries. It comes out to 0.18 nm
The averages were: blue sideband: 1.17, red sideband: 1.12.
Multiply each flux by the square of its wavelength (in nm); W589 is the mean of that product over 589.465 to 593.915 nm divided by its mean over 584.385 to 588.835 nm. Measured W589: 0.98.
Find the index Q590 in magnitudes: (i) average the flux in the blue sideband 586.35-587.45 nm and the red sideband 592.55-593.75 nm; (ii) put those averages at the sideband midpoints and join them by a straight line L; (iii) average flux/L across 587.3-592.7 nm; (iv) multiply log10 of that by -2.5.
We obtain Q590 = 0.05 mag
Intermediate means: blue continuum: 1.11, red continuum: 1.1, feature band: 1.06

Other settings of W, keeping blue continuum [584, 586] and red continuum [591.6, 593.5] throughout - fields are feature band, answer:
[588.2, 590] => 0.350 nm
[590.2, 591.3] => 0.033 nm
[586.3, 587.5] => 0.035 nm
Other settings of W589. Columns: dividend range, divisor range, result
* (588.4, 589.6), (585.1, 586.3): 0.76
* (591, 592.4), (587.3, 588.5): 1.02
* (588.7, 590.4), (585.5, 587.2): 0.84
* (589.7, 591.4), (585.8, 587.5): 0.98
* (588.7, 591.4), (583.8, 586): 0.87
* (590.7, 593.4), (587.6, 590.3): 1.12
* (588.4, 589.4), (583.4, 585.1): 0.77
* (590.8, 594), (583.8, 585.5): 0.95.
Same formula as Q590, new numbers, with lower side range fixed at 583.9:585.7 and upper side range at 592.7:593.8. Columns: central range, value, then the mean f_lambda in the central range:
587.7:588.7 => 0.092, 1.06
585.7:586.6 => 0.038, 1.13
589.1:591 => 0.131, 1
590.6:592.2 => 0.020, 1.1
